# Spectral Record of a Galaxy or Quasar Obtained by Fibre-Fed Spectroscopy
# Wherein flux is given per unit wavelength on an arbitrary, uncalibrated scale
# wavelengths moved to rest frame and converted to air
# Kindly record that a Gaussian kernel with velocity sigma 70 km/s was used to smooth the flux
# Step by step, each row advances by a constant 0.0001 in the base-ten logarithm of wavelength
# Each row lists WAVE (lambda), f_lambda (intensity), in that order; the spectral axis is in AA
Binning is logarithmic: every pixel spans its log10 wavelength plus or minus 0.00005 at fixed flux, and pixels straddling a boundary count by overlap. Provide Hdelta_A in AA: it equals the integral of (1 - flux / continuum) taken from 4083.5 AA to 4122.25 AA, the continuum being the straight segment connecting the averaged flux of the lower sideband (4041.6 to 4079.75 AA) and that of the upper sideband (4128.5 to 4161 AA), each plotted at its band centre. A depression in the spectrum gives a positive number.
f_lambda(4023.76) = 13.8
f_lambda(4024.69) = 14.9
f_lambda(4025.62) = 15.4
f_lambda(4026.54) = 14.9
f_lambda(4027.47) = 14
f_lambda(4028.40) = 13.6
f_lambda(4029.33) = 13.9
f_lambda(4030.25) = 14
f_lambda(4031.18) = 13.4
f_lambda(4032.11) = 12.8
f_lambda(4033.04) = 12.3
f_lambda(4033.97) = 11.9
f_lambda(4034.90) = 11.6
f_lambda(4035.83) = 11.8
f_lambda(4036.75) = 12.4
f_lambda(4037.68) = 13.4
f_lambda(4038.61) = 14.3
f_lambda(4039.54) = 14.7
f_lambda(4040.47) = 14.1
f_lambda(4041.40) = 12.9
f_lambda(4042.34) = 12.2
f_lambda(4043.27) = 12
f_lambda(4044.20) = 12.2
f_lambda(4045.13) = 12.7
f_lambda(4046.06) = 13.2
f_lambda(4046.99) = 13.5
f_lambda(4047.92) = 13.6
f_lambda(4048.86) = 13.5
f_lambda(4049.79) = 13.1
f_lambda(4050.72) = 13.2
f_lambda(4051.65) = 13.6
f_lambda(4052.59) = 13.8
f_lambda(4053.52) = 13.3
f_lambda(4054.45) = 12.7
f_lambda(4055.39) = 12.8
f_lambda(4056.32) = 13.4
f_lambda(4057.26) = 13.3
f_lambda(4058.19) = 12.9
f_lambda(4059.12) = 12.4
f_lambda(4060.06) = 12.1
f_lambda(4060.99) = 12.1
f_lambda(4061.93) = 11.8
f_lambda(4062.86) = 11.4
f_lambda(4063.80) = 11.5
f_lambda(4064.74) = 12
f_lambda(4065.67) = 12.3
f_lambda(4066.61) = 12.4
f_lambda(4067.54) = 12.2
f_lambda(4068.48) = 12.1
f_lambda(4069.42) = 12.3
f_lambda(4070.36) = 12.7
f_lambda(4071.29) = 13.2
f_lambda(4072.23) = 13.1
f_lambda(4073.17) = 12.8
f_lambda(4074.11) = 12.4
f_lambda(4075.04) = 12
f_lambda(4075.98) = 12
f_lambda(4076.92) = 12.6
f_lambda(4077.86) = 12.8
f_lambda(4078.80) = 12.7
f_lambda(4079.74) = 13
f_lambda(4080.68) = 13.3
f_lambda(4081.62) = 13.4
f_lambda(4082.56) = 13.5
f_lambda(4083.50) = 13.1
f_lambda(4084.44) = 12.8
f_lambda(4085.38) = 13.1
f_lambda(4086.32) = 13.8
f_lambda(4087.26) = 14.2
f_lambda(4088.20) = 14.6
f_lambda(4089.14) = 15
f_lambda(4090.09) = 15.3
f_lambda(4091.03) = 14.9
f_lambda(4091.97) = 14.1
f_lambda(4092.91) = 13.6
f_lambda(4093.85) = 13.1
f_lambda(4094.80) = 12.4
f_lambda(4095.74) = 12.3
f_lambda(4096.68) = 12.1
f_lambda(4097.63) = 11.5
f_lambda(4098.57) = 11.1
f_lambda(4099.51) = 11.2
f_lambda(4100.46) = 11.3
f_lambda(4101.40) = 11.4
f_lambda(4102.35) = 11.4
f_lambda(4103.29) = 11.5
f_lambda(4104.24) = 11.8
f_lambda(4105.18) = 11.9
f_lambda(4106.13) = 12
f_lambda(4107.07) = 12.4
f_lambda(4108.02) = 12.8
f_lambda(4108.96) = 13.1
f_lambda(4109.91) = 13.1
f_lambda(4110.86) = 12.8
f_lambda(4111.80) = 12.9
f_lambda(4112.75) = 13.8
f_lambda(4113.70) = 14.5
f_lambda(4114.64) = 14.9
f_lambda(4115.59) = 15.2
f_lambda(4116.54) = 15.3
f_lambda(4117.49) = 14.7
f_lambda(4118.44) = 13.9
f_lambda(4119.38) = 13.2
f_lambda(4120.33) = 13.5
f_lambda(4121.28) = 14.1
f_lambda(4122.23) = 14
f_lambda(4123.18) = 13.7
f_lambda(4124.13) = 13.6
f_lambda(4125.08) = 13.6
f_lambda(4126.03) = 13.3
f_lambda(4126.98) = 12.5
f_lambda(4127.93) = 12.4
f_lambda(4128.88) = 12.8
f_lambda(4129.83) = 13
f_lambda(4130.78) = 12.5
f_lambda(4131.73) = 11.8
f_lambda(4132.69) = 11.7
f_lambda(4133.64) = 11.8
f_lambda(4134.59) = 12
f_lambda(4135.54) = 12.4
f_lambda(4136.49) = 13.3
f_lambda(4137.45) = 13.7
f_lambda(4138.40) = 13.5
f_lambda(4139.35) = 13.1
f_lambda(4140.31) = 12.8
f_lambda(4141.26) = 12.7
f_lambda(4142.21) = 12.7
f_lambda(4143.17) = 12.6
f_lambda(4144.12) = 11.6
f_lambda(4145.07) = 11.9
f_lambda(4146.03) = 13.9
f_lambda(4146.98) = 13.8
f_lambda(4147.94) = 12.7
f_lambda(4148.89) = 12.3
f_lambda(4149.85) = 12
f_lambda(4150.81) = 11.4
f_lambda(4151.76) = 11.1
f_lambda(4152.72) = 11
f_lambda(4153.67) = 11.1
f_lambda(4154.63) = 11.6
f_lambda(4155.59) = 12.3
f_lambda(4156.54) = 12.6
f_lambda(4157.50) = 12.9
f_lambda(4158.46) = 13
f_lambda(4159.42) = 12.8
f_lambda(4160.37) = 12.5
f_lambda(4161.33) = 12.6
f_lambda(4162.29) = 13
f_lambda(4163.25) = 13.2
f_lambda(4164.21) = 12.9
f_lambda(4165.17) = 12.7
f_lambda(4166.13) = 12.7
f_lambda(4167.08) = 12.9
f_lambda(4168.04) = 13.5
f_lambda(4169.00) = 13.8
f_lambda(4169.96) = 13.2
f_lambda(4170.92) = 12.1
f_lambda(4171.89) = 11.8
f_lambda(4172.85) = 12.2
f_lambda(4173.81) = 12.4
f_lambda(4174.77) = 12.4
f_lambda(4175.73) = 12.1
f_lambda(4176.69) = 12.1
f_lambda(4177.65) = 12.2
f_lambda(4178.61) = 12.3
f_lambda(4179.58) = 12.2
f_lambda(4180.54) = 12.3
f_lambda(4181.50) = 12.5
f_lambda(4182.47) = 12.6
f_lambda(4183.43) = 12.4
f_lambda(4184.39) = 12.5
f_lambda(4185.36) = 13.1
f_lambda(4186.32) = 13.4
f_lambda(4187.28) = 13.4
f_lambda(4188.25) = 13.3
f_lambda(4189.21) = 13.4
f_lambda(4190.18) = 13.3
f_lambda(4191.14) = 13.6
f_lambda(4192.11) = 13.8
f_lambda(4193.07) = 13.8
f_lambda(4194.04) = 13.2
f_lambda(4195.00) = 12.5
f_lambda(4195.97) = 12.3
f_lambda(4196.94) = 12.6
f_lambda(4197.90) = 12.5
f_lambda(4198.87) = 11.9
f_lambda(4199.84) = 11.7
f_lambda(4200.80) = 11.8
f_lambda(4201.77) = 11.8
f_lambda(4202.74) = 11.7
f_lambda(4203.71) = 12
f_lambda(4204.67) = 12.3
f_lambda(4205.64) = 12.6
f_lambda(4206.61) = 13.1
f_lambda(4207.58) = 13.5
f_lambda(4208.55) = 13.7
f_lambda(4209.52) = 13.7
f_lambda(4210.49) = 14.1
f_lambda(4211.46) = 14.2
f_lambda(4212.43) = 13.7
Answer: -1.95 AA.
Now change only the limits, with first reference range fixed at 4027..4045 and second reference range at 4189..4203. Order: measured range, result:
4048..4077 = 0.7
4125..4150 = 0.2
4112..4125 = -1.3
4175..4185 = 0.3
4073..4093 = -0.8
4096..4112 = 1.1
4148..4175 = 0.6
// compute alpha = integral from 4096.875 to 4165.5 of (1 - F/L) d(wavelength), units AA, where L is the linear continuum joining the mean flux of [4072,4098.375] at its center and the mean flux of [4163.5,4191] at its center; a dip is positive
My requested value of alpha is 1.2 AA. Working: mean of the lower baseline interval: 13.2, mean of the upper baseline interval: 12.7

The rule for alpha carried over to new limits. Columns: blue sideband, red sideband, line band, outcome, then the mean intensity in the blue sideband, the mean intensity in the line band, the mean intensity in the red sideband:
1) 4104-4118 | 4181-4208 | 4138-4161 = 1.2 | 13.4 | 12.4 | 12.7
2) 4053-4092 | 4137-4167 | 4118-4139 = -0.6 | 12.9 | 13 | 12.5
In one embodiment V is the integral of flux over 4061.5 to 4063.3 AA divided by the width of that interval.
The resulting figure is 11.6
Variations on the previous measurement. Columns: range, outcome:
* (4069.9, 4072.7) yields 13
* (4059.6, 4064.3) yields 11.8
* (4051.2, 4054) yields 13.6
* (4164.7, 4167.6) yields 12.8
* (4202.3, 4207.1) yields 12.4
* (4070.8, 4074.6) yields 12.9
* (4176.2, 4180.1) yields 12.2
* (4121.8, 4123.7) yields 13.8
